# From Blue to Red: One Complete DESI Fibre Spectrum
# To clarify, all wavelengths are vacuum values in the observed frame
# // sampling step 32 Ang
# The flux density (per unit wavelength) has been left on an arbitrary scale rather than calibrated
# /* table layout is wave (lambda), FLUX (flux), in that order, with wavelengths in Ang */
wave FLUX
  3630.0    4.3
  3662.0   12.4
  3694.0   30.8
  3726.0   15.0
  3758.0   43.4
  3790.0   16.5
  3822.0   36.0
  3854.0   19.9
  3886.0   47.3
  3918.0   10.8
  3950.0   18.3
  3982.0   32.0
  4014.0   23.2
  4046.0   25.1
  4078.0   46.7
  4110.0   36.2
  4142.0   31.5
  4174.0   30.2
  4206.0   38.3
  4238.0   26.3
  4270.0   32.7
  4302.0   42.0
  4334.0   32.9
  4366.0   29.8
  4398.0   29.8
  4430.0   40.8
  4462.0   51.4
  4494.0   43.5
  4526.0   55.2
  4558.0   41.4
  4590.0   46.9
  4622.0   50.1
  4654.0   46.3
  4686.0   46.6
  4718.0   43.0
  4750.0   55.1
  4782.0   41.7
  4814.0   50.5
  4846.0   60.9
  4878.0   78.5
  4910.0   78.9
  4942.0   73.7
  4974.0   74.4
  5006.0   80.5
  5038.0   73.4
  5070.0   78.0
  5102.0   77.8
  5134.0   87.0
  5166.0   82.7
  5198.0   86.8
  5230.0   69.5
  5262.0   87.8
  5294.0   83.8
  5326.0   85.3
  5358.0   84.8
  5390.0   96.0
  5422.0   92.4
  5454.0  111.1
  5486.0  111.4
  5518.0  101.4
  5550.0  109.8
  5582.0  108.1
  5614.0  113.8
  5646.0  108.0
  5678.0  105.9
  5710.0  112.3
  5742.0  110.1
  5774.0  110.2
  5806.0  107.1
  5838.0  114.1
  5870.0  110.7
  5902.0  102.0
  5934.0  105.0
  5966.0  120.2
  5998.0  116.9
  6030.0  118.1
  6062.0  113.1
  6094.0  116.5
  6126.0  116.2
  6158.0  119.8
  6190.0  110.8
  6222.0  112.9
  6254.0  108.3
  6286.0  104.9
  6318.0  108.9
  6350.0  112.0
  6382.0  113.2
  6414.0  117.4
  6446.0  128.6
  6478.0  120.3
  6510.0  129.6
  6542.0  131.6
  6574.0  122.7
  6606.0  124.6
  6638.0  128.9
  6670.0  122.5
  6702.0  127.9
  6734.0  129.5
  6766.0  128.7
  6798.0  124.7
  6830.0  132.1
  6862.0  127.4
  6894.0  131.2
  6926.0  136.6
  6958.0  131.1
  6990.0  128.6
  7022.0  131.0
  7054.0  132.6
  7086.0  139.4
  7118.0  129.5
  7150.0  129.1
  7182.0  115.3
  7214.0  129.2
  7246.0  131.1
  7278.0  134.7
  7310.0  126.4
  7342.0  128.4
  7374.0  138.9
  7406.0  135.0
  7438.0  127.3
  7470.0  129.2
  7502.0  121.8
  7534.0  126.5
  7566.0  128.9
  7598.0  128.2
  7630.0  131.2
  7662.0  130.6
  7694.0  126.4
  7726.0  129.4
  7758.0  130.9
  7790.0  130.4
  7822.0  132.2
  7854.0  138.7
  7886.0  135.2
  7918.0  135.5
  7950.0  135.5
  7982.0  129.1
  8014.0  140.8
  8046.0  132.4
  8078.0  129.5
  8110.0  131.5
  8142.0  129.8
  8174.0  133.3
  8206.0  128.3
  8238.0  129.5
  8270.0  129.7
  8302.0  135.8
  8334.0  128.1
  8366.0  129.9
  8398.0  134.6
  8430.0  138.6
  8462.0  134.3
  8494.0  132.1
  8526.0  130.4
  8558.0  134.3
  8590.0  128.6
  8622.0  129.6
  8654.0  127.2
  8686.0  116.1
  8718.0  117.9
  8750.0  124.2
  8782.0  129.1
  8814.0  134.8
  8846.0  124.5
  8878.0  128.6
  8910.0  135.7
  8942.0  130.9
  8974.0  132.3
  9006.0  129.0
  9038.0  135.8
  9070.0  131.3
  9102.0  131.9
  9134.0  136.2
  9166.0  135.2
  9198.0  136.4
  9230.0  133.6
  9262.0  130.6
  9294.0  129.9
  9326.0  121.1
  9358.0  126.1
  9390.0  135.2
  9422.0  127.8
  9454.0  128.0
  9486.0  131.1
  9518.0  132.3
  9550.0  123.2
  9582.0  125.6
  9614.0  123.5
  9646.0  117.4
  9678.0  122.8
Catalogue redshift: 0.217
